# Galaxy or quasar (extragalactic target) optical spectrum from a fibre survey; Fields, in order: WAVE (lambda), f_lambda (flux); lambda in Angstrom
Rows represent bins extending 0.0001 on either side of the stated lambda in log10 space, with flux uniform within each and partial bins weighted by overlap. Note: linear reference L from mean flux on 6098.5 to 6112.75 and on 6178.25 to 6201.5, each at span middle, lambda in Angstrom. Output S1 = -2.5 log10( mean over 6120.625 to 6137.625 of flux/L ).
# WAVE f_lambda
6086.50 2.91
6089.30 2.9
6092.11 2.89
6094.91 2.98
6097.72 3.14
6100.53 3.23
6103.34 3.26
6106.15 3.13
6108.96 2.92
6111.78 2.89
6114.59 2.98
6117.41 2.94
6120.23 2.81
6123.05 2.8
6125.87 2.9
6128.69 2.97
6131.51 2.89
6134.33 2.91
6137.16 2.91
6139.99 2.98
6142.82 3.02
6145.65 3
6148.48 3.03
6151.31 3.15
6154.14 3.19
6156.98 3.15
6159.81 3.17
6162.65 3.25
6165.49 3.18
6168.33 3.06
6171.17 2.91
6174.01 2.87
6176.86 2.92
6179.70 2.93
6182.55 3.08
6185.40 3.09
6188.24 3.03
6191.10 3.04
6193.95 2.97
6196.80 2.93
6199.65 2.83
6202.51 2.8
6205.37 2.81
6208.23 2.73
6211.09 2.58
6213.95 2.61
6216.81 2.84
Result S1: 0.06 mag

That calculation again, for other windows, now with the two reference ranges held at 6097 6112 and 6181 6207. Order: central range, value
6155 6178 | -0.024 mag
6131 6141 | 0.048 mag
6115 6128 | 0.074 mag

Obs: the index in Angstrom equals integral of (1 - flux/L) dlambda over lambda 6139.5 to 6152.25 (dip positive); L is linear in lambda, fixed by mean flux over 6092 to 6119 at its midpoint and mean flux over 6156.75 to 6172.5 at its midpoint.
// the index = 0.2 Angstrom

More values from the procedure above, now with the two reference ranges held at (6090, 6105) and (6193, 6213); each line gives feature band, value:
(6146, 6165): -1.4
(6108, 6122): 0.6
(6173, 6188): -0.7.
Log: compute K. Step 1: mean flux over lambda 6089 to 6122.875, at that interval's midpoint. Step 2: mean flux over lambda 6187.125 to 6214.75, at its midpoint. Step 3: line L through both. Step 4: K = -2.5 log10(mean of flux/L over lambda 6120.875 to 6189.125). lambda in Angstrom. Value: -0.04 mag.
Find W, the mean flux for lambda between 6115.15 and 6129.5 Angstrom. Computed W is 2.89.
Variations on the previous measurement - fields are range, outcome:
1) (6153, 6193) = 3.06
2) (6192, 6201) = 2.92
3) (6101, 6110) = 3.13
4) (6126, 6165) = 3.05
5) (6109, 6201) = 2.99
